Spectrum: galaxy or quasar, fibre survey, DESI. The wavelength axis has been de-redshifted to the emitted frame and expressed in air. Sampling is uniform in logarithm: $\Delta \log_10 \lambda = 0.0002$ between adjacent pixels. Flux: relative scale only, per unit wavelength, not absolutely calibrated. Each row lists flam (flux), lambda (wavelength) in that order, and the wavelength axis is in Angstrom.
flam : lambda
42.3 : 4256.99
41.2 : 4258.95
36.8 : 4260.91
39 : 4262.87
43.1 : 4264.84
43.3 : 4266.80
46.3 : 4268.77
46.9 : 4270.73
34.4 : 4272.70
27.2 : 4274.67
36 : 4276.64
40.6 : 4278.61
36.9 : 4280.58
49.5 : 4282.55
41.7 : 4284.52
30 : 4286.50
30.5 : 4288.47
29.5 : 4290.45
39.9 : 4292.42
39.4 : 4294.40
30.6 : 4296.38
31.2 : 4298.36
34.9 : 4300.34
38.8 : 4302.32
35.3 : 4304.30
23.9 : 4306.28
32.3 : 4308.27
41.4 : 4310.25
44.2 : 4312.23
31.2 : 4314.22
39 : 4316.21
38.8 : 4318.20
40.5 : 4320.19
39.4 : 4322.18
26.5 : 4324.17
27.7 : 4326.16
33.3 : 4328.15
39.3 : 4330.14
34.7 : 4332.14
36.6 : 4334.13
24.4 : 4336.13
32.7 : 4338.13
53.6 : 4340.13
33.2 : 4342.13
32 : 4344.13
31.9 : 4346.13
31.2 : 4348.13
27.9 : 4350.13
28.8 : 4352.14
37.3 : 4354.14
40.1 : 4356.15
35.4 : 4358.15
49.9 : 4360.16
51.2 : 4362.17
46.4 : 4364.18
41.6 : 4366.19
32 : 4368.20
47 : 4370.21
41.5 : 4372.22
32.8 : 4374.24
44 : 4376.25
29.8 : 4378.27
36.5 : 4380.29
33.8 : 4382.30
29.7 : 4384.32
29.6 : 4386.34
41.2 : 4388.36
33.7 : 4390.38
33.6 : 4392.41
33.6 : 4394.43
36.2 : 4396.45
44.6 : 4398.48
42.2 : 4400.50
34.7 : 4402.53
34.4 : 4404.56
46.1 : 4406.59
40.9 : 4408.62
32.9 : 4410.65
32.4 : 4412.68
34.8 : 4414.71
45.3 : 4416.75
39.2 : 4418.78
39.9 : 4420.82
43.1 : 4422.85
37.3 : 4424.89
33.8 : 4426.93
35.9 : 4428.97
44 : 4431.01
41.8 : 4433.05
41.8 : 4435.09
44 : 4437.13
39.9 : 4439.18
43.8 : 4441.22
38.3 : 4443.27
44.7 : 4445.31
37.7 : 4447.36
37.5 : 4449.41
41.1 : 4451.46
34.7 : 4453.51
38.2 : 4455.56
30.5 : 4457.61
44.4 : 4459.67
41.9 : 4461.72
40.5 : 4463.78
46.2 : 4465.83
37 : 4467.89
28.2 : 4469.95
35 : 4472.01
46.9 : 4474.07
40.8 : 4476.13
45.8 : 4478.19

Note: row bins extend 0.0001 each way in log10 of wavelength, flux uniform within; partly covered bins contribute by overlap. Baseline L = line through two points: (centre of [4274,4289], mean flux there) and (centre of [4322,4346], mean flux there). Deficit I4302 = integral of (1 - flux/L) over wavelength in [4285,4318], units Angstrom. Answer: 1.0 Angstrom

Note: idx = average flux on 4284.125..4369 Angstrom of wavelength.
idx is 35.8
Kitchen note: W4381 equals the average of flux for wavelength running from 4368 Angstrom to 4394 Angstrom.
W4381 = 35.8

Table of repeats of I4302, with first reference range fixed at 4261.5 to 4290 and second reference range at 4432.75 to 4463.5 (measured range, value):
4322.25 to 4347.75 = 3.39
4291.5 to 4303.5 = 0.96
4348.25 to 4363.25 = 0.40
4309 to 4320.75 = 0.01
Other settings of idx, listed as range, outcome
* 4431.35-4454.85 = 40.6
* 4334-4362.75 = 36.2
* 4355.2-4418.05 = 38.3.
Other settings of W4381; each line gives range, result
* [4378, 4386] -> 32.5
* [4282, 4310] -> 34.8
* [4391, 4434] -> 38.4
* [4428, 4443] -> 41.5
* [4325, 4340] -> 33.8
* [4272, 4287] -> 37.3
